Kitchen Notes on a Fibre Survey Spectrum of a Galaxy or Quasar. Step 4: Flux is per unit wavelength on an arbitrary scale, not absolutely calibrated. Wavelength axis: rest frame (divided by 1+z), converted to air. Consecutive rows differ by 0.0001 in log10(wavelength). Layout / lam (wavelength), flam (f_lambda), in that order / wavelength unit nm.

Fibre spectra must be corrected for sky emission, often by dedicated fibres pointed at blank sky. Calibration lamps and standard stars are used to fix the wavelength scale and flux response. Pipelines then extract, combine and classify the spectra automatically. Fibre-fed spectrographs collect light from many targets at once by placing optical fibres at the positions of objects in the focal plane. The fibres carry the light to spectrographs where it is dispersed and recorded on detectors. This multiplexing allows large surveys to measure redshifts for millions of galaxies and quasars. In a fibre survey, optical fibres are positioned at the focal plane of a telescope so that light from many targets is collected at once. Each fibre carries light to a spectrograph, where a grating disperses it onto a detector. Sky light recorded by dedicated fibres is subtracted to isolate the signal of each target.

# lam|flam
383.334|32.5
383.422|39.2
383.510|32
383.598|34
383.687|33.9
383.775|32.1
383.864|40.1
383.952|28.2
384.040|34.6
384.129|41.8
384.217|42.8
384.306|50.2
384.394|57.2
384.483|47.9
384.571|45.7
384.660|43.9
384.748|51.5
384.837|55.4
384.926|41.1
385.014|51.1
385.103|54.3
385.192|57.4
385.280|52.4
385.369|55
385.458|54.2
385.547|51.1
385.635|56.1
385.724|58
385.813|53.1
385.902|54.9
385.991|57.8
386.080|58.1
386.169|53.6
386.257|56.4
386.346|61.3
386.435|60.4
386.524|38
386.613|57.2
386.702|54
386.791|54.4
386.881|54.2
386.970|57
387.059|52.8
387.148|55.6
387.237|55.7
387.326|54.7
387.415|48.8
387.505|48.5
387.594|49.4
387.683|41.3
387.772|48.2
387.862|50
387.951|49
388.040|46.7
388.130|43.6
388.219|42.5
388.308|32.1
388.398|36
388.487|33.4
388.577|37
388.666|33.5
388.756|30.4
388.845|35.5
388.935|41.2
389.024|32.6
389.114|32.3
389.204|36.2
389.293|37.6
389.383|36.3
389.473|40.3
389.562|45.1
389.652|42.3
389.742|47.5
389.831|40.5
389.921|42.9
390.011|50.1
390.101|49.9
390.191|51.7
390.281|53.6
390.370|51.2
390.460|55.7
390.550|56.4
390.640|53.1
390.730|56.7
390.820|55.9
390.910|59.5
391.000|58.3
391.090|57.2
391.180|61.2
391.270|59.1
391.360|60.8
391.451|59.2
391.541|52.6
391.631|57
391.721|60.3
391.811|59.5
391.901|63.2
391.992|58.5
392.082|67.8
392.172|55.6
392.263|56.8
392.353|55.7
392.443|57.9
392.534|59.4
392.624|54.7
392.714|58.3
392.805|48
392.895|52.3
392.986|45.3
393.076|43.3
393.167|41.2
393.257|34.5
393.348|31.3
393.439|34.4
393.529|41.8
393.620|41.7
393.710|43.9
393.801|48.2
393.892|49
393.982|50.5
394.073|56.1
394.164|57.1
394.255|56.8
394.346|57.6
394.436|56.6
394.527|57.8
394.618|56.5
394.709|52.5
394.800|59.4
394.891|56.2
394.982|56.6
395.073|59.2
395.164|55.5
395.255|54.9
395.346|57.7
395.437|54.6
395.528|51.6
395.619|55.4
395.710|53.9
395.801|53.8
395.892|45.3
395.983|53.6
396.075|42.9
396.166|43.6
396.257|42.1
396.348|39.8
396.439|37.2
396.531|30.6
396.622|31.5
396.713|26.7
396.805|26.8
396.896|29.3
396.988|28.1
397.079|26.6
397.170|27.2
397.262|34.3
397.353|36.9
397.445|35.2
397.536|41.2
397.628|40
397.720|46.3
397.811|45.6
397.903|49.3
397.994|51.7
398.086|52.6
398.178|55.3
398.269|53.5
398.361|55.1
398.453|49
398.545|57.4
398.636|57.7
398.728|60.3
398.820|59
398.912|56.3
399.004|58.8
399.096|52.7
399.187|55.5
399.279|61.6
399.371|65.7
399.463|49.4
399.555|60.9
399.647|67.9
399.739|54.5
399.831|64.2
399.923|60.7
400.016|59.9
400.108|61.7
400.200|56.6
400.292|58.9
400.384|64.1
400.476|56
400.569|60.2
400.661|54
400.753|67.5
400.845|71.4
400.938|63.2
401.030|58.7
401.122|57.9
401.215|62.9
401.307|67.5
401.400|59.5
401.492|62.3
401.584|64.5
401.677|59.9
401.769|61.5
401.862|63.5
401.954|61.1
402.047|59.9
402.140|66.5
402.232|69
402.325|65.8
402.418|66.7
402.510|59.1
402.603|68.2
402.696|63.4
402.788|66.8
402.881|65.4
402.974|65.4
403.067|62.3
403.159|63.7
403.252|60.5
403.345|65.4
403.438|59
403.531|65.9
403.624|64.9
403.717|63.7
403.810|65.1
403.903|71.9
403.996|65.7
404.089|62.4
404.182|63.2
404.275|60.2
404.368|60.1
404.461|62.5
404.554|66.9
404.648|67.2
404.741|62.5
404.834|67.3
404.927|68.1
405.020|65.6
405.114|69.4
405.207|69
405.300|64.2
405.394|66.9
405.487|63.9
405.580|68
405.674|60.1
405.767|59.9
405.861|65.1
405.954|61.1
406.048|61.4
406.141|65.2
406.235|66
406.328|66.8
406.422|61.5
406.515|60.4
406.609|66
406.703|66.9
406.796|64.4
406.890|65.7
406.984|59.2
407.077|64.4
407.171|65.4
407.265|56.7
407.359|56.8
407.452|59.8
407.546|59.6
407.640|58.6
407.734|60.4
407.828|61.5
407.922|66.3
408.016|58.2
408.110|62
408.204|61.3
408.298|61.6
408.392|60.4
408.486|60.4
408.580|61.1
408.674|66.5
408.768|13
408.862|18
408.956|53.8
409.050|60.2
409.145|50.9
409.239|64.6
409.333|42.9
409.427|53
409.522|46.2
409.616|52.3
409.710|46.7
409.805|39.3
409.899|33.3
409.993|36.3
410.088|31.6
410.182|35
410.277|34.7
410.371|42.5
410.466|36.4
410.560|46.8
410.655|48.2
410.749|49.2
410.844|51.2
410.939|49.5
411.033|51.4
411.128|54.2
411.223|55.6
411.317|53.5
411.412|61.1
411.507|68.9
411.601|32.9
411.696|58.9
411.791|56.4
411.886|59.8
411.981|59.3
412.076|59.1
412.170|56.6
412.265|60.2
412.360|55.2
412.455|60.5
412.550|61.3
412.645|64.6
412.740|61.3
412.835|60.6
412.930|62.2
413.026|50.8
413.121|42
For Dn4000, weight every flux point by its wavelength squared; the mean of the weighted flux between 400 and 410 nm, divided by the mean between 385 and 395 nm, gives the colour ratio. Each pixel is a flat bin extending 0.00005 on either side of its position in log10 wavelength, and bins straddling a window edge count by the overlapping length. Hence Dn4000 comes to 1.30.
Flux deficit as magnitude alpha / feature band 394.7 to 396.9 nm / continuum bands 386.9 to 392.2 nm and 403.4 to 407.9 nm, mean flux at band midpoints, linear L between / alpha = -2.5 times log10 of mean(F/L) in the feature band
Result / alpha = 0.16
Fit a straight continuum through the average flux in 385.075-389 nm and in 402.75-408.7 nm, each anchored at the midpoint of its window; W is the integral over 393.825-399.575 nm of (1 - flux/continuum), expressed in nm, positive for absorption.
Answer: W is 0.77 nm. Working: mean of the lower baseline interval 49.3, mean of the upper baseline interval 63.5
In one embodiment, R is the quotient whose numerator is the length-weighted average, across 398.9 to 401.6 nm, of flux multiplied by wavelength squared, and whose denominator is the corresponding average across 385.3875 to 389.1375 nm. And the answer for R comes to 1.3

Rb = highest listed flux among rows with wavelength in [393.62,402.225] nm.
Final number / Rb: 71.4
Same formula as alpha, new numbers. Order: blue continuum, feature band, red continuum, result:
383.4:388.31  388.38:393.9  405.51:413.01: 0.04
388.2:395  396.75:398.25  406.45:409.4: 0.31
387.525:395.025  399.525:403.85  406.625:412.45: -0.22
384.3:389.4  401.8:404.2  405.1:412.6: -0.20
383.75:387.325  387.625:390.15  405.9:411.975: 0.26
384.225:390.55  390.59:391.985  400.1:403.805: -0.12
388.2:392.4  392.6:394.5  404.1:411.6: 0.06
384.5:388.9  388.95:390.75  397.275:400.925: 0.13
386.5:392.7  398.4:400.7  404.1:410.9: -0.10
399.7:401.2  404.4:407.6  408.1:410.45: -0.22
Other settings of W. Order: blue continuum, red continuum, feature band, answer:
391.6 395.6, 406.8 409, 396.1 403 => 0.10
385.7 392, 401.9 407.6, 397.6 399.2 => 0.14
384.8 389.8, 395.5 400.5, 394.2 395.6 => -0.22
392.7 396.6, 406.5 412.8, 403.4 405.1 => -0.41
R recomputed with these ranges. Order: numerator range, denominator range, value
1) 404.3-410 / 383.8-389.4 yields 1.38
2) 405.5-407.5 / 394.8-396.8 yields 1.40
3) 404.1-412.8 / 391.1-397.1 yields 1.22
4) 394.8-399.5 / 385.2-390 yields 1.06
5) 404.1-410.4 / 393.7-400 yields 1.21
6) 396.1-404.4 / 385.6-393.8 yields 1.19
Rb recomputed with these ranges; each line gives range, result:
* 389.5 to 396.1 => 67.8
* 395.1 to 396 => 57.7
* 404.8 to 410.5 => 69.4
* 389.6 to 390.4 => 53.6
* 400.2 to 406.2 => 71.9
